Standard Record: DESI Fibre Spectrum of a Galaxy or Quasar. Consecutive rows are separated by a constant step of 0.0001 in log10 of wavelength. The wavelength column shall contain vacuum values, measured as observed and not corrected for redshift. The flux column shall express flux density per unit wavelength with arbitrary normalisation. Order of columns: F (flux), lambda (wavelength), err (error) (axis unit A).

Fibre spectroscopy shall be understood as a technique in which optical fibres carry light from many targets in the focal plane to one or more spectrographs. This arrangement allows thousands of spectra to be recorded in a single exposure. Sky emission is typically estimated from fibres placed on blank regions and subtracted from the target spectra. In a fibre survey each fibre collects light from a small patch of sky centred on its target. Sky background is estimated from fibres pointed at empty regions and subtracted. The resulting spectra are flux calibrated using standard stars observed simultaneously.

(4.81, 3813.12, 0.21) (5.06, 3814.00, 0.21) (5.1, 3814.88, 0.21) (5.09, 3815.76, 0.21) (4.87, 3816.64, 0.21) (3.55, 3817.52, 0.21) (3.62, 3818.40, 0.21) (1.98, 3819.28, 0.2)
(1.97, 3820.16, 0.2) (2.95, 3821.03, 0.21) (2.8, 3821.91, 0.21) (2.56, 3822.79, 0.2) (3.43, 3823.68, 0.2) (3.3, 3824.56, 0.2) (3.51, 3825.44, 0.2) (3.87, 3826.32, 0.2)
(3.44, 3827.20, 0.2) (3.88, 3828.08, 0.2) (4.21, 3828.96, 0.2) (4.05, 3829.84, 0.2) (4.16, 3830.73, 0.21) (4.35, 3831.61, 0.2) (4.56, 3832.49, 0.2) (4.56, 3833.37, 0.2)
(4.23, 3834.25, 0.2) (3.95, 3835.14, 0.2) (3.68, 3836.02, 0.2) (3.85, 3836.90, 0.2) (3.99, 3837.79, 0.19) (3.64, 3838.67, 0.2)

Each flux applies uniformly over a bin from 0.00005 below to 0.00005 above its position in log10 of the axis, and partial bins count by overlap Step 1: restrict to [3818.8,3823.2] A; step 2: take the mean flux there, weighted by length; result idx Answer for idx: 2.47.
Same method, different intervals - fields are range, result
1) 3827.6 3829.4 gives 4.04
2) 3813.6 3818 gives 4.71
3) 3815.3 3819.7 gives 3.83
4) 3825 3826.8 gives 3.69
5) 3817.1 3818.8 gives 3.58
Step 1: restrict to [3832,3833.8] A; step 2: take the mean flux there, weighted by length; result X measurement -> 4.57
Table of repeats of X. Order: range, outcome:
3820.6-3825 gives 3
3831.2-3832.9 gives 4.46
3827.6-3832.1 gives 4.13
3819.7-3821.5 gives 2.47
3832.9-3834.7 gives 4.39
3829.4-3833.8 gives 4.34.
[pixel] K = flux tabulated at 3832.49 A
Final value 4.56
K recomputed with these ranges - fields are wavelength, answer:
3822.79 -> 2.56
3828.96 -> 4.21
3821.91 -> 2.8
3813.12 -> 4.81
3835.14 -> 3.95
